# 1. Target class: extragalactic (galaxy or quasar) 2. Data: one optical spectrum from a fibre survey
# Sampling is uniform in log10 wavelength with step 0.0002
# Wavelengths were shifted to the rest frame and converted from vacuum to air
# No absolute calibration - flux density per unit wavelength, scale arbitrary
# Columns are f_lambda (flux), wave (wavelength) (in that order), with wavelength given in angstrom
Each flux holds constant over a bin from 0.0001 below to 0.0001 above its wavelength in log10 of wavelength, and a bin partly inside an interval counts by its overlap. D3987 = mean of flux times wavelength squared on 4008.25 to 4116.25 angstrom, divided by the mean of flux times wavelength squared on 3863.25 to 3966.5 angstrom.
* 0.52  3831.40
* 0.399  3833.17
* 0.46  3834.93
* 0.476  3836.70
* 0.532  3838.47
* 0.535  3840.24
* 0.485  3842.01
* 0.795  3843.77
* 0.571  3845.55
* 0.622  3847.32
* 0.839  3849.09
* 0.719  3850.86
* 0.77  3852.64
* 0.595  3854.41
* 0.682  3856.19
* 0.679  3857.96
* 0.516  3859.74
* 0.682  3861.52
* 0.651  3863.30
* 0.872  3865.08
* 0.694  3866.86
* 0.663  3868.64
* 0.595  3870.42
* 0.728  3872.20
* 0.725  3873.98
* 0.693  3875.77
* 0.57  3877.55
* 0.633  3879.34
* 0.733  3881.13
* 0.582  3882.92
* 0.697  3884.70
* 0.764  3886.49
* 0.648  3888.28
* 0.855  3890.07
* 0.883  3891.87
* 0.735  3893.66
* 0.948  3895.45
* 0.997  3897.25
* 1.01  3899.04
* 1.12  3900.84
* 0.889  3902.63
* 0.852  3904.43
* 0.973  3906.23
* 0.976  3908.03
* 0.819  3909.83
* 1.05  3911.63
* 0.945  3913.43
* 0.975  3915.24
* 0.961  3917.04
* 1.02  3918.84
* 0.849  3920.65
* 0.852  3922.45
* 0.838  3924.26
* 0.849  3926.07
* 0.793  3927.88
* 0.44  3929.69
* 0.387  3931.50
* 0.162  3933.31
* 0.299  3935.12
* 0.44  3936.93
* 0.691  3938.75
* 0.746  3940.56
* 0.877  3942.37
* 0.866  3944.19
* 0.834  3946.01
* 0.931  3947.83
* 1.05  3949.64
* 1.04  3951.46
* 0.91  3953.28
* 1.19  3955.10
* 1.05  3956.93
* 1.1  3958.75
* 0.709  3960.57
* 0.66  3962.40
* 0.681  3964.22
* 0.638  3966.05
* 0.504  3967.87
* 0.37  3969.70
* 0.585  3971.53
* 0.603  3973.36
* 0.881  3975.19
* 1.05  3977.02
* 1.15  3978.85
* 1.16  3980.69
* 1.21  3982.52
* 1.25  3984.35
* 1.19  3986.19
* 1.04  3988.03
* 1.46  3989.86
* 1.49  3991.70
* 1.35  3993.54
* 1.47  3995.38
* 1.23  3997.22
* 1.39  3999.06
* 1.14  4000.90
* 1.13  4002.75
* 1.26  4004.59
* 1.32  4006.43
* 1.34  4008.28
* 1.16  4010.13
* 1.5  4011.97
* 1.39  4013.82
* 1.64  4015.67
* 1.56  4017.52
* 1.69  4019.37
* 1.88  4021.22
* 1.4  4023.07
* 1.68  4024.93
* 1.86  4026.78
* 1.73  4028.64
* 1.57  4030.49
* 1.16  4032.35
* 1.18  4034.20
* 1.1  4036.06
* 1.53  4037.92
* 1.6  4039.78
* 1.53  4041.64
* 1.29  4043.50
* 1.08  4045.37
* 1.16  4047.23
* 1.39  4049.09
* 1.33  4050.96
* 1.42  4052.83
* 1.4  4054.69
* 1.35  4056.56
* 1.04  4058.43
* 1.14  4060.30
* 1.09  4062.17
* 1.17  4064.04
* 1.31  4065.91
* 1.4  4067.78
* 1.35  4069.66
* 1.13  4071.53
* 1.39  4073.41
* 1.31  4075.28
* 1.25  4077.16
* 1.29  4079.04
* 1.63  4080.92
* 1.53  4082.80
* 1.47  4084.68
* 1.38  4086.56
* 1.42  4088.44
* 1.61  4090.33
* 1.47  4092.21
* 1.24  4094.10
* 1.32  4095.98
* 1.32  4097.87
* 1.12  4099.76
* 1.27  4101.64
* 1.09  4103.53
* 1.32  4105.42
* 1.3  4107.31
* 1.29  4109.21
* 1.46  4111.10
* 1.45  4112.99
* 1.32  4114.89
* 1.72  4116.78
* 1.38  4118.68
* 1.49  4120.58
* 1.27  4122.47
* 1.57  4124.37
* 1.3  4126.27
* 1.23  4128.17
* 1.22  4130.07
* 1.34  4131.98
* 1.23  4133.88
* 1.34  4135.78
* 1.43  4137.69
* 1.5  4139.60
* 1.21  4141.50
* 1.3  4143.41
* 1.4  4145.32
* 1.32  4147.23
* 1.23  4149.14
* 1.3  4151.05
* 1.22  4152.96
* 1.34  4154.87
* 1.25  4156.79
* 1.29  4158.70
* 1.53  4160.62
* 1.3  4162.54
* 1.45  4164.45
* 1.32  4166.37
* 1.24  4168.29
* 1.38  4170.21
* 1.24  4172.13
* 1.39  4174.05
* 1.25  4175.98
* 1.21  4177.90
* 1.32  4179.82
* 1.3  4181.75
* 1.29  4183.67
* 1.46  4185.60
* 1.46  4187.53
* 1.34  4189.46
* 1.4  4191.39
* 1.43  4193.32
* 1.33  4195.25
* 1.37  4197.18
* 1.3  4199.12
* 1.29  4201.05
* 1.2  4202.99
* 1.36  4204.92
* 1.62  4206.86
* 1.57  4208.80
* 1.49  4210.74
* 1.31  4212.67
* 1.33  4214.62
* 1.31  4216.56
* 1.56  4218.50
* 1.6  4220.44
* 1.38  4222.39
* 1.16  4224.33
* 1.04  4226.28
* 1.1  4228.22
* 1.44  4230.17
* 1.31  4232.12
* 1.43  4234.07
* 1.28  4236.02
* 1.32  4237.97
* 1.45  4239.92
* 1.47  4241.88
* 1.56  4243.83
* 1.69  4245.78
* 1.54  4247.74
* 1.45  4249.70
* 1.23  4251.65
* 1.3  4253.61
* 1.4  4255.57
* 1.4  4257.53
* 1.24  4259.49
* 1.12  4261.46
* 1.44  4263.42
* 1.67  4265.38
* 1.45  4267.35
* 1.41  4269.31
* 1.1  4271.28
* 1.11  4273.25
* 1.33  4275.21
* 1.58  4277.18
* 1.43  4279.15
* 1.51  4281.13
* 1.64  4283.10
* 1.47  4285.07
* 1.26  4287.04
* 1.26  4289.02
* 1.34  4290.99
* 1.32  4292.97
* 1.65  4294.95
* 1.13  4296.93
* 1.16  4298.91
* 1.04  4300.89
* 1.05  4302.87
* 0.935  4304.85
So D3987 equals 1.86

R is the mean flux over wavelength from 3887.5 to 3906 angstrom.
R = 0.898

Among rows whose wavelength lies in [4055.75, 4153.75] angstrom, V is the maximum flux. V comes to 1.72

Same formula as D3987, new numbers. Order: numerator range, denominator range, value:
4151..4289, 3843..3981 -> 2.05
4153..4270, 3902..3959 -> 1.89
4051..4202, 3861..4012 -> 1.64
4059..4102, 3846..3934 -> 1.91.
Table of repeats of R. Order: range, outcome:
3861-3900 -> 0.745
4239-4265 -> 1.41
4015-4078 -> 1.38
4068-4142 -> 1.36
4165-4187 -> 1.31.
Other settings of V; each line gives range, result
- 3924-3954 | 1.05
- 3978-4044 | 1.88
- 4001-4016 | 1.64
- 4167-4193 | 1.46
